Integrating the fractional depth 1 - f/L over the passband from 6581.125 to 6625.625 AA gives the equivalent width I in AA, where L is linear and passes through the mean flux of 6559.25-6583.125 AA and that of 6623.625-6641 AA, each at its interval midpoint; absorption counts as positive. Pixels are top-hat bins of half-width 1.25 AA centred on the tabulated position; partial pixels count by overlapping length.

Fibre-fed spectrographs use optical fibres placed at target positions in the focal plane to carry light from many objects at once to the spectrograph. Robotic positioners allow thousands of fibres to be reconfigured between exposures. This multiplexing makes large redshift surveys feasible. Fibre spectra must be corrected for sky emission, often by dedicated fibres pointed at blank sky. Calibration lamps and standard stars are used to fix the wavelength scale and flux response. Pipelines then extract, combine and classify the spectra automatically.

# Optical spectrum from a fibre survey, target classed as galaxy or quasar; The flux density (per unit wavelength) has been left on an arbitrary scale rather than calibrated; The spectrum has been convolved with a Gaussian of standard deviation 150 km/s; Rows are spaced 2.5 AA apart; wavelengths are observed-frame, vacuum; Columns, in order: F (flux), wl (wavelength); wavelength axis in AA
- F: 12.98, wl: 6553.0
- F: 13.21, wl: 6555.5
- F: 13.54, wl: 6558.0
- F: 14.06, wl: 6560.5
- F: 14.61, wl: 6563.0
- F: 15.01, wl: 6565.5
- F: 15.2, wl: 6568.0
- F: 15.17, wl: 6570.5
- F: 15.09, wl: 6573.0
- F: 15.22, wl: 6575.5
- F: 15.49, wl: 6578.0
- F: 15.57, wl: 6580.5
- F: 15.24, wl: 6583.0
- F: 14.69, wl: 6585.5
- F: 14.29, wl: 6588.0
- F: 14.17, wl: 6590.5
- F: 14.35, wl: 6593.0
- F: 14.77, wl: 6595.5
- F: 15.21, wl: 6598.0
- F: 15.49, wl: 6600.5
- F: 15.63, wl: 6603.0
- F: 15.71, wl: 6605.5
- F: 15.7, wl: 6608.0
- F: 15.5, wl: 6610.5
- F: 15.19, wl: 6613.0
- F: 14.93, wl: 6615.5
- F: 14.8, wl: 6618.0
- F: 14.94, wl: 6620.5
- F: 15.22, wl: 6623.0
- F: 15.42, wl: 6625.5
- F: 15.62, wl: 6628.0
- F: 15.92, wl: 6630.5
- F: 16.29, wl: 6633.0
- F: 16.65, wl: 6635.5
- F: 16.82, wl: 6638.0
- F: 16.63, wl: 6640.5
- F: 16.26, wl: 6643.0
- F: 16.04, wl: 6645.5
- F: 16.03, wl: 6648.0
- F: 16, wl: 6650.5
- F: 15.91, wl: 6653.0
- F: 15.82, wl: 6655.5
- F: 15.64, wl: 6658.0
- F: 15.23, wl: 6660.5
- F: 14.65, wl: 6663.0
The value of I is 1.59 AA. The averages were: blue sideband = 15.1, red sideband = 16.1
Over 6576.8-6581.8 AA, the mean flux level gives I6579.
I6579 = 15.5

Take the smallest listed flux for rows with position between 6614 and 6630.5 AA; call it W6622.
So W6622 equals 14.8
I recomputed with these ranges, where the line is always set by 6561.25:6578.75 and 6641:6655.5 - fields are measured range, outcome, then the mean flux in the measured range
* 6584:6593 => 0.5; 14.4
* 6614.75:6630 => 0.5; 15.2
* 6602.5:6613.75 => 0.0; 15.6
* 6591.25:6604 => 0.3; 15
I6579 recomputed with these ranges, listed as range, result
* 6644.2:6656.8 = 16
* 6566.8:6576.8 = 15.2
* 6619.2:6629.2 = 15.3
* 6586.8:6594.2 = 14.3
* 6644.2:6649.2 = 16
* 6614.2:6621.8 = 14.9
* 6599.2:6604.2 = 15.6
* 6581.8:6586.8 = 15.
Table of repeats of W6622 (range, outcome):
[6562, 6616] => 14.17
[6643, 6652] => 16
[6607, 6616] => 14.93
